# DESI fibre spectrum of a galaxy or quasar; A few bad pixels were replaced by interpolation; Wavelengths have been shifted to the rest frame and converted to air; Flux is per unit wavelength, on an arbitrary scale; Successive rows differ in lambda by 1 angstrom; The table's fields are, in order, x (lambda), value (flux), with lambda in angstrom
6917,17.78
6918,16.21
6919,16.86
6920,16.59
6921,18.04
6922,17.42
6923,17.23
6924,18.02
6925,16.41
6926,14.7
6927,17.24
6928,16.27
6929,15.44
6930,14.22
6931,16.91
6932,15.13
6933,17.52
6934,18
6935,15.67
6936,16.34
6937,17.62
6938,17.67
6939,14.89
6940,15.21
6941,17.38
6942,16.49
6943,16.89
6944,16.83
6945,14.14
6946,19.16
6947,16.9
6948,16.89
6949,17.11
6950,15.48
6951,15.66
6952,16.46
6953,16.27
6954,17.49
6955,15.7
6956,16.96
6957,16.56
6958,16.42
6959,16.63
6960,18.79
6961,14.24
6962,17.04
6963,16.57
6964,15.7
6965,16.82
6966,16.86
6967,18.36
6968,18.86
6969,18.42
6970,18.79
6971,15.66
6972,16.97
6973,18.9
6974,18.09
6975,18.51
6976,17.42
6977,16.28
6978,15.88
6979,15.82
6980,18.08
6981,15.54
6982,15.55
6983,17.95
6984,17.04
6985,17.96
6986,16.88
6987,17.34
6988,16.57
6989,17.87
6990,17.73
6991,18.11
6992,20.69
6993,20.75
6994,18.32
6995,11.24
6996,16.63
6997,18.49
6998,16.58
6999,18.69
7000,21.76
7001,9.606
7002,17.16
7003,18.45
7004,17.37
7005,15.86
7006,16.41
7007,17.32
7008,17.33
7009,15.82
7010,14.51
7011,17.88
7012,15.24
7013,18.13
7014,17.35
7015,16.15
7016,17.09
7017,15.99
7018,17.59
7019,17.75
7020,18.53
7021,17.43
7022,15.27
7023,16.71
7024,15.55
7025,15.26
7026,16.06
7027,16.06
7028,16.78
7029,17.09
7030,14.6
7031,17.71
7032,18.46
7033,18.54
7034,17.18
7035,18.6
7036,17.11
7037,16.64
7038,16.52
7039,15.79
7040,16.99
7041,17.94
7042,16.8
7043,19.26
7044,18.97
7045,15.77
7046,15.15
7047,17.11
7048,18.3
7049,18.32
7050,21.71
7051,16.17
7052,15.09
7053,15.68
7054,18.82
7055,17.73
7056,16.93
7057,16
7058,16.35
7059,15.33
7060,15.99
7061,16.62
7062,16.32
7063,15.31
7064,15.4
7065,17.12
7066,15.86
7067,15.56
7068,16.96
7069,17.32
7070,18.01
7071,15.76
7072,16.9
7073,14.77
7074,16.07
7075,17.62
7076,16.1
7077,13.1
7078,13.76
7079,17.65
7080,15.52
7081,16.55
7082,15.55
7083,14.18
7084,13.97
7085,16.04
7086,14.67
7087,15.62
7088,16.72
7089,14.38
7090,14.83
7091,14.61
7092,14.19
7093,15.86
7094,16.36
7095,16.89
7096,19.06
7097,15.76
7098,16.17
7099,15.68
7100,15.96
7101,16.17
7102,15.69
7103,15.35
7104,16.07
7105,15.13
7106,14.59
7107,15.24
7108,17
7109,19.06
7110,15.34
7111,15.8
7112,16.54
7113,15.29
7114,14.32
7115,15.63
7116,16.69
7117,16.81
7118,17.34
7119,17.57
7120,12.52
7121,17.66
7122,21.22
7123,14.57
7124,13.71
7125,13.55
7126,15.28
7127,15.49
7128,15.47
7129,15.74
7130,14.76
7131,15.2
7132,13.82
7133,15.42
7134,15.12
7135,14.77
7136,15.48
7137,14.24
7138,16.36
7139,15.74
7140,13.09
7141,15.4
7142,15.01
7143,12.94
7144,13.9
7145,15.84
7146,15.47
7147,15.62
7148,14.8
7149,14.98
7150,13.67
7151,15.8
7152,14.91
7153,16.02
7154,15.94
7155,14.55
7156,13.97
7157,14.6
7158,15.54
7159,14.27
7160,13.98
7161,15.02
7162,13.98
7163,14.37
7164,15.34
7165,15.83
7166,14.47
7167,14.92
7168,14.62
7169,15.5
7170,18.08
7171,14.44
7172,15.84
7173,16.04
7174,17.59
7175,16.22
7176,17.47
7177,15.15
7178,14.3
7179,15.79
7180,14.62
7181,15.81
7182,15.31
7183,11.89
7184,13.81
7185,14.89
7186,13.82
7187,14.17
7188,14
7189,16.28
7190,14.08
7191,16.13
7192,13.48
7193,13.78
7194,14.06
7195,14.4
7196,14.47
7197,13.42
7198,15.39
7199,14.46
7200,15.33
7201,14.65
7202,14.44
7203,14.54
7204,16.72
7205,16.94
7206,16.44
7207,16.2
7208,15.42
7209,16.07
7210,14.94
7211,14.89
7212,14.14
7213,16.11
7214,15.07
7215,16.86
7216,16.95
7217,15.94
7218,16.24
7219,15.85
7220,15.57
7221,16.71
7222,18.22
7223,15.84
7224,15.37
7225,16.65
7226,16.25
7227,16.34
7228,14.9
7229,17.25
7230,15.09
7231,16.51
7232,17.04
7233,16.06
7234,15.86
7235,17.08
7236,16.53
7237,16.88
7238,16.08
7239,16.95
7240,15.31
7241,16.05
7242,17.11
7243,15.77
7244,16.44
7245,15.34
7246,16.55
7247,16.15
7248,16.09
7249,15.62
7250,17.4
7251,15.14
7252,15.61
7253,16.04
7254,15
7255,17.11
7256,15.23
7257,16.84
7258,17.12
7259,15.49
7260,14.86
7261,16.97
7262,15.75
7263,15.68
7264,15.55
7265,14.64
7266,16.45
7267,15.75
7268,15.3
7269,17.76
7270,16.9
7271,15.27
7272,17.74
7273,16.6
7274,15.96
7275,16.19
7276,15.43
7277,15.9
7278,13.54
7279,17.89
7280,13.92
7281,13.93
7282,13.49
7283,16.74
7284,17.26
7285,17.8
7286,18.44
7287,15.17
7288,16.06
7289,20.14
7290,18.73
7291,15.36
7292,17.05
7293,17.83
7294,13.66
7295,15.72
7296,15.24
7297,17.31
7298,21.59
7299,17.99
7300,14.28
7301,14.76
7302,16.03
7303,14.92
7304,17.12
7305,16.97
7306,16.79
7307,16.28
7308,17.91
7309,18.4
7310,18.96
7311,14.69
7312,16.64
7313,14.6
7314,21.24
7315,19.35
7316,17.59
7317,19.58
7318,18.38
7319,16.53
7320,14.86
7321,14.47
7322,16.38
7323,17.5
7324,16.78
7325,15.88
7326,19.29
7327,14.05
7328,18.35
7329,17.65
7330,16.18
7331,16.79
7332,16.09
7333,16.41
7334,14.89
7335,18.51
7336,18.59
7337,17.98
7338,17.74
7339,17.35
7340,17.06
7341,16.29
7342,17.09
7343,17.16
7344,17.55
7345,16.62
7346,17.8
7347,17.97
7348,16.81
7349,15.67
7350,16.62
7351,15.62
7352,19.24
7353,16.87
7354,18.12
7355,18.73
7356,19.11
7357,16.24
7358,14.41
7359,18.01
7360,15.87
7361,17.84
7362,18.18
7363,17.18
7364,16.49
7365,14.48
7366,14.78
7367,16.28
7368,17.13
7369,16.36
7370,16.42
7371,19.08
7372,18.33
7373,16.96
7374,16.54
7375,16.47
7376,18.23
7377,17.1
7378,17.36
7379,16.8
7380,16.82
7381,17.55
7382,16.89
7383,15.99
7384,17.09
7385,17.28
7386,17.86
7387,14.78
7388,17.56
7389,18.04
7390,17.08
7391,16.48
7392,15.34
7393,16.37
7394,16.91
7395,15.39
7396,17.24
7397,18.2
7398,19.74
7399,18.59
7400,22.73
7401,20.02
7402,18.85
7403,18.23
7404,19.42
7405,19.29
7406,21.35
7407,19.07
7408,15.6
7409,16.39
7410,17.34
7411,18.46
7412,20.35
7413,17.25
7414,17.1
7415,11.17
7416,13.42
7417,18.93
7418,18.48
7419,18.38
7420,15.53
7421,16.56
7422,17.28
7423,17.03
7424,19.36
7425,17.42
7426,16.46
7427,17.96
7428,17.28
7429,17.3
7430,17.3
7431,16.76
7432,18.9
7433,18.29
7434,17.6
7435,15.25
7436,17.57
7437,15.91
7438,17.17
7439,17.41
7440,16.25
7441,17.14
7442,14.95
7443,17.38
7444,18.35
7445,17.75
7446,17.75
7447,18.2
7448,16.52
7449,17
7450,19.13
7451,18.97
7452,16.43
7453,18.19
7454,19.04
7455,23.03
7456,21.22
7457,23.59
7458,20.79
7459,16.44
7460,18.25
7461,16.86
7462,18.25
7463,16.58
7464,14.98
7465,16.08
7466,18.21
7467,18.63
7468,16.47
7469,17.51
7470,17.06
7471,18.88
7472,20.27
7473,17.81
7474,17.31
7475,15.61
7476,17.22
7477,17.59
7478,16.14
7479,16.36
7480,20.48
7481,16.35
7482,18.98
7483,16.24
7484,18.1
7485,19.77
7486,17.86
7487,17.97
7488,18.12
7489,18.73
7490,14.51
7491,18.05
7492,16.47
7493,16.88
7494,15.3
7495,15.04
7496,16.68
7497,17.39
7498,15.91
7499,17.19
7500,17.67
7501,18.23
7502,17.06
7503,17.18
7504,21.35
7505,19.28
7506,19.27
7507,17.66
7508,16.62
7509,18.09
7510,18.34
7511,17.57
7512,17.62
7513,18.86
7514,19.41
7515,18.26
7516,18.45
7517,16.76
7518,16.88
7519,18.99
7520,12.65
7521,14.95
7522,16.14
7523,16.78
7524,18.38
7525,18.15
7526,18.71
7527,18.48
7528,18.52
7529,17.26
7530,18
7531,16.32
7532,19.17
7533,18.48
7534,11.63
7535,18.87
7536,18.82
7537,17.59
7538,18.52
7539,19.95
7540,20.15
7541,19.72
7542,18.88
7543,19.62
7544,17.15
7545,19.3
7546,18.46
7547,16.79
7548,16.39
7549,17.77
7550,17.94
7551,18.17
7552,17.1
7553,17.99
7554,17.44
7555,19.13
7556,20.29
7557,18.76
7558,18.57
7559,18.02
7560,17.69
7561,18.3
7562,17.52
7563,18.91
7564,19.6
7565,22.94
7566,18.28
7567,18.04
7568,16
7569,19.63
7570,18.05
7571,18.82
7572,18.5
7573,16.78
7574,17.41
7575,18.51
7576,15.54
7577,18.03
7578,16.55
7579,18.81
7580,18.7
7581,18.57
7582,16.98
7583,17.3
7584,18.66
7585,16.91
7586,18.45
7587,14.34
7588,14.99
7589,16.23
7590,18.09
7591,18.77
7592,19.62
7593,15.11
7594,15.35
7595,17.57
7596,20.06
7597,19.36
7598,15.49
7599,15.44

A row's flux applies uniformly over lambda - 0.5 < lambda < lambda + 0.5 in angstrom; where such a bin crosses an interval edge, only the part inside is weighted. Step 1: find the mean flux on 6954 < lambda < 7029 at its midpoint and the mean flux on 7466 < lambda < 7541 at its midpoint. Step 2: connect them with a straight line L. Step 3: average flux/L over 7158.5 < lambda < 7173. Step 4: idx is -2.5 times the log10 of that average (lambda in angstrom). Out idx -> 0.143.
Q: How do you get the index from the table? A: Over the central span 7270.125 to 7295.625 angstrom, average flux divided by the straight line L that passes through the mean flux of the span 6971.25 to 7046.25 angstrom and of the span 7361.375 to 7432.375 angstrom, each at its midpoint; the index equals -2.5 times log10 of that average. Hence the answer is 0.066 mag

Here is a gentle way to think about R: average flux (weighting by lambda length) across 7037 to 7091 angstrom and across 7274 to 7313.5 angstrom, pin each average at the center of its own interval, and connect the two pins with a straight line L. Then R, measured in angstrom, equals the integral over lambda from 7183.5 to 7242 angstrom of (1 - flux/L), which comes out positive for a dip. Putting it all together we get 2.9 angstrom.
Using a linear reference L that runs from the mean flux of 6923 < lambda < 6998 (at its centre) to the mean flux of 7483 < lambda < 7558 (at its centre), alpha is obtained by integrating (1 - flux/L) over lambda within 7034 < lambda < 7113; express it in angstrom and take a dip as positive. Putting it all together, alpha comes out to 3.5 angstrom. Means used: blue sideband 16.9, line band 16.3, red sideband 17.8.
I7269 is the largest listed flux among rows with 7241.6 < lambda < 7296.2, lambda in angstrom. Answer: 20.14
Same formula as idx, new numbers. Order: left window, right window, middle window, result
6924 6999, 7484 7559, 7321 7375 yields 0.03 mag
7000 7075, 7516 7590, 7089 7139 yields 0.08 mag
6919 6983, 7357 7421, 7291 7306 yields 0.05 mag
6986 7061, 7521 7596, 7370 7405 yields 0.00 mag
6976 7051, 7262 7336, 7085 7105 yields 0.08 mag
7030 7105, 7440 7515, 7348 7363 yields 0.01 mag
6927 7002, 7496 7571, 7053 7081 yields 0.06 mag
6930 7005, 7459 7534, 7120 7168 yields 0.14 mag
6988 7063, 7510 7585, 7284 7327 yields 0.04 mag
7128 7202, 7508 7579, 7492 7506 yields 0.02 mag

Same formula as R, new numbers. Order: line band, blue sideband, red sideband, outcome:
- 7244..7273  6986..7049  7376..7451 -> 2.0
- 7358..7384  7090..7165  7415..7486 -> 0.3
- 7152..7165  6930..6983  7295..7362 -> 1.6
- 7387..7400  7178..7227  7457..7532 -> -0.5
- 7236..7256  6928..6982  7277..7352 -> 0.8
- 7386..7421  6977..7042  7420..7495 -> -0.1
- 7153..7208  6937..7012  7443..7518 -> 7.2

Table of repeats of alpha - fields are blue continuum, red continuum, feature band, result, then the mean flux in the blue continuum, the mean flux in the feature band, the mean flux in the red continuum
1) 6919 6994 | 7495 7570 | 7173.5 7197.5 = 3.6 angstrom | 17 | 14.8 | 18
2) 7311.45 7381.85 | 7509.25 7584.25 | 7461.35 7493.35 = 0.4 angstrom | 17.1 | 17.5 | 18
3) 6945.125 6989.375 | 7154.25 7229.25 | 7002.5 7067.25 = -1.5 angstrom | 17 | 16.8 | 15.3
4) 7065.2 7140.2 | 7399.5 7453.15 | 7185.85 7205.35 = 1.8 angstrom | 15.7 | 14.7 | 17.6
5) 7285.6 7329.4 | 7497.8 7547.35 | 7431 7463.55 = -0.8 angstrom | 17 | 18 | 17.9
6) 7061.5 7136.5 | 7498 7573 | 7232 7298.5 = 1.6 angstrom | 15.8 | 16.3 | 18.1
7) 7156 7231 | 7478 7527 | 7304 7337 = -1.8 angstrom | 15.3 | 17.1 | 17.5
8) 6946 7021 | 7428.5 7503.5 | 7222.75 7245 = 1.4 angstrom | 17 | 16.2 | 17.6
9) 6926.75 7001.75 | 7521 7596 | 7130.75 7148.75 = 2.4 angstrom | 16.9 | 14.9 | 17.9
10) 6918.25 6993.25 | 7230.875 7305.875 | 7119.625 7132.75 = 1.0 angstrom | 16.9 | 15.3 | 16.2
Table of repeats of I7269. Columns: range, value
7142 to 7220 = 18.08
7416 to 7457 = 23.59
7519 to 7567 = 22.94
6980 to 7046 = 21.76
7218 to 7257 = 18.22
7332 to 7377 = 19.24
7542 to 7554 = 19.62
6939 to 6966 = 19.16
